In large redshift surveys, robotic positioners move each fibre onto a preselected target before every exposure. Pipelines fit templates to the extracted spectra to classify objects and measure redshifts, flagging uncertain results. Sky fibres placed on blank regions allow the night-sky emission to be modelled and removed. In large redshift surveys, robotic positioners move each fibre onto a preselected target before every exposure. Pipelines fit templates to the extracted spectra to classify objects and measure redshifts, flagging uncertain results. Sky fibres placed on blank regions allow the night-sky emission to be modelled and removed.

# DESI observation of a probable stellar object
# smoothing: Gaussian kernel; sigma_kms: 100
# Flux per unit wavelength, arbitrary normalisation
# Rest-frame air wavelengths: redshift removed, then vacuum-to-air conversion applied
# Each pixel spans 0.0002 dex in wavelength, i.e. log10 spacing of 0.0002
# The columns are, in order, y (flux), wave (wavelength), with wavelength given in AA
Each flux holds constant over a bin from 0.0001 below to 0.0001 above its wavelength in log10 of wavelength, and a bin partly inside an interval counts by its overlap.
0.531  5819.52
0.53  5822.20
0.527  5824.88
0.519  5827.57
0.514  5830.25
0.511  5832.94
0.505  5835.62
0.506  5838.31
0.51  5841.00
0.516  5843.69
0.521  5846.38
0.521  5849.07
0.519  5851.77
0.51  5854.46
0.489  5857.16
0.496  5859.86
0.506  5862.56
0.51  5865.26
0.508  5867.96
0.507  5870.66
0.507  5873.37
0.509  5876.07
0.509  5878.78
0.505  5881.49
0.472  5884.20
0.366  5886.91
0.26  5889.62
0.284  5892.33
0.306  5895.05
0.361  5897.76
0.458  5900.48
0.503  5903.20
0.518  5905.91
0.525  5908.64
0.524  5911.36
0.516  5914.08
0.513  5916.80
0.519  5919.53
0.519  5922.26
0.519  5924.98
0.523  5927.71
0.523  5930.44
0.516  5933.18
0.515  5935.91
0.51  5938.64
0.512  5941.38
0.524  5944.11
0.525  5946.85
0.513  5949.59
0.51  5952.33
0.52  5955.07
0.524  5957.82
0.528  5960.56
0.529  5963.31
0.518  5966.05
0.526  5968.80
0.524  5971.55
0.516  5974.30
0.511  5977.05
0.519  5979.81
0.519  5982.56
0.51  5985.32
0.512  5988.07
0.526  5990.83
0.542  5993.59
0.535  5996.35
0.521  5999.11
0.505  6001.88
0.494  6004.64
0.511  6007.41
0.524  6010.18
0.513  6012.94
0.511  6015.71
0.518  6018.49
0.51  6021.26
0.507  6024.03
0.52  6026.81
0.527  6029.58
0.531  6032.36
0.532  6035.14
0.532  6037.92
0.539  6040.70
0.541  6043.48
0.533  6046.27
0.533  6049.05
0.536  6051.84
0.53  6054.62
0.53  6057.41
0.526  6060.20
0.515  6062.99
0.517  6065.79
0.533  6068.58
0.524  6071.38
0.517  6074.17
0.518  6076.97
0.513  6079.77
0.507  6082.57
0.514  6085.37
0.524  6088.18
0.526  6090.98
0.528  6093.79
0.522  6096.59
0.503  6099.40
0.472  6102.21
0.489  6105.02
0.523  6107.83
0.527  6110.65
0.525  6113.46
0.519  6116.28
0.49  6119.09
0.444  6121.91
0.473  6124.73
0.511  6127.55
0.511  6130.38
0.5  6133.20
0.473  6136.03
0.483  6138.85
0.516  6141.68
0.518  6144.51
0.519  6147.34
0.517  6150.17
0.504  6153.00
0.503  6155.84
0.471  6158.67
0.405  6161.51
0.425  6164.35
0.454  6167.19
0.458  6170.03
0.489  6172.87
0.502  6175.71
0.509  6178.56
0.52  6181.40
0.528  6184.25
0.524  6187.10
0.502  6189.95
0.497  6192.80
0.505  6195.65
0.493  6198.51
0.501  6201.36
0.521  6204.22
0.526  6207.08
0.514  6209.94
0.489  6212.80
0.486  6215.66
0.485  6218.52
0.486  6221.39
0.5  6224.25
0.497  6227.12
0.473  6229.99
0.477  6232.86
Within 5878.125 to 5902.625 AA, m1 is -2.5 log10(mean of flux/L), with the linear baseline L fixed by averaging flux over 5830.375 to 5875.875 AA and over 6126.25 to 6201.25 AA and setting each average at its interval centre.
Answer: 0.28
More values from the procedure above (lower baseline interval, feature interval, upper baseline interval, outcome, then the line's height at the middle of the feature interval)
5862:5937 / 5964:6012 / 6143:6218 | -0.081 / 0.481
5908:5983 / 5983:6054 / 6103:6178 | -0.030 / 0.508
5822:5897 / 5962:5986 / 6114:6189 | -0.078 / 0.483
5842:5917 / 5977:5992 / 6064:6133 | -0.057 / 0.49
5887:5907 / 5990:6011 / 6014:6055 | -0.062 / 0.491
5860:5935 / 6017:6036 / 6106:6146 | -0.067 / 0.489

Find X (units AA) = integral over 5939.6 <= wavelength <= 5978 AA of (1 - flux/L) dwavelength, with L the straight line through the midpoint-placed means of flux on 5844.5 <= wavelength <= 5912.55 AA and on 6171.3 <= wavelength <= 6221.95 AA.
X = -3.45 AA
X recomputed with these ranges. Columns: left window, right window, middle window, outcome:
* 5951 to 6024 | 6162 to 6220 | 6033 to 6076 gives -1.6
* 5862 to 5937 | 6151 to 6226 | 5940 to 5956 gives -1.3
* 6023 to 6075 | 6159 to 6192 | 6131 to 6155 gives -0.5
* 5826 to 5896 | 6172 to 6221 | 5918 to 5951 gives -2.4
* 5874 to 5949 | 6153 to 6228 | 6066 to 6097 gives -2.2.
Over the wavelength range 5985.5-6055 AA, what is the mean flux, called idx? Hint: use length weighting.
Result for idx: 0.523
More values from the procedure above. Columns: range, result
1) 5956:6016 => 0.519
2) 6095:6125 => 0.5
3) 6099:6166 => 0.492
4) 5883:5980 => 0.487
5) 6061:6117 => 0.516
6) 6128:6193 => 0.493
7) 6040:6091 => 0.525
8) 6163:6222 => 0.496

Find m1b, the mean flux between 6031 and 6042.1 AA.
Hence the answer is 0.534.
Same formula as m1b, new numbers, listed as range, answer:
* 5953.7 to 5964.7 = 0.525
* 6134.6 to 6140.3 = 0.478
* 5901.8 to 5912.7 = 0.517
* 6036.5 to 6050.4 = 0.536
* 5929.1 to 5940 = 0.516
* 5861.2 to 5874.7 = 0.508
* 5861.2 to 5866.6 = 0.508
